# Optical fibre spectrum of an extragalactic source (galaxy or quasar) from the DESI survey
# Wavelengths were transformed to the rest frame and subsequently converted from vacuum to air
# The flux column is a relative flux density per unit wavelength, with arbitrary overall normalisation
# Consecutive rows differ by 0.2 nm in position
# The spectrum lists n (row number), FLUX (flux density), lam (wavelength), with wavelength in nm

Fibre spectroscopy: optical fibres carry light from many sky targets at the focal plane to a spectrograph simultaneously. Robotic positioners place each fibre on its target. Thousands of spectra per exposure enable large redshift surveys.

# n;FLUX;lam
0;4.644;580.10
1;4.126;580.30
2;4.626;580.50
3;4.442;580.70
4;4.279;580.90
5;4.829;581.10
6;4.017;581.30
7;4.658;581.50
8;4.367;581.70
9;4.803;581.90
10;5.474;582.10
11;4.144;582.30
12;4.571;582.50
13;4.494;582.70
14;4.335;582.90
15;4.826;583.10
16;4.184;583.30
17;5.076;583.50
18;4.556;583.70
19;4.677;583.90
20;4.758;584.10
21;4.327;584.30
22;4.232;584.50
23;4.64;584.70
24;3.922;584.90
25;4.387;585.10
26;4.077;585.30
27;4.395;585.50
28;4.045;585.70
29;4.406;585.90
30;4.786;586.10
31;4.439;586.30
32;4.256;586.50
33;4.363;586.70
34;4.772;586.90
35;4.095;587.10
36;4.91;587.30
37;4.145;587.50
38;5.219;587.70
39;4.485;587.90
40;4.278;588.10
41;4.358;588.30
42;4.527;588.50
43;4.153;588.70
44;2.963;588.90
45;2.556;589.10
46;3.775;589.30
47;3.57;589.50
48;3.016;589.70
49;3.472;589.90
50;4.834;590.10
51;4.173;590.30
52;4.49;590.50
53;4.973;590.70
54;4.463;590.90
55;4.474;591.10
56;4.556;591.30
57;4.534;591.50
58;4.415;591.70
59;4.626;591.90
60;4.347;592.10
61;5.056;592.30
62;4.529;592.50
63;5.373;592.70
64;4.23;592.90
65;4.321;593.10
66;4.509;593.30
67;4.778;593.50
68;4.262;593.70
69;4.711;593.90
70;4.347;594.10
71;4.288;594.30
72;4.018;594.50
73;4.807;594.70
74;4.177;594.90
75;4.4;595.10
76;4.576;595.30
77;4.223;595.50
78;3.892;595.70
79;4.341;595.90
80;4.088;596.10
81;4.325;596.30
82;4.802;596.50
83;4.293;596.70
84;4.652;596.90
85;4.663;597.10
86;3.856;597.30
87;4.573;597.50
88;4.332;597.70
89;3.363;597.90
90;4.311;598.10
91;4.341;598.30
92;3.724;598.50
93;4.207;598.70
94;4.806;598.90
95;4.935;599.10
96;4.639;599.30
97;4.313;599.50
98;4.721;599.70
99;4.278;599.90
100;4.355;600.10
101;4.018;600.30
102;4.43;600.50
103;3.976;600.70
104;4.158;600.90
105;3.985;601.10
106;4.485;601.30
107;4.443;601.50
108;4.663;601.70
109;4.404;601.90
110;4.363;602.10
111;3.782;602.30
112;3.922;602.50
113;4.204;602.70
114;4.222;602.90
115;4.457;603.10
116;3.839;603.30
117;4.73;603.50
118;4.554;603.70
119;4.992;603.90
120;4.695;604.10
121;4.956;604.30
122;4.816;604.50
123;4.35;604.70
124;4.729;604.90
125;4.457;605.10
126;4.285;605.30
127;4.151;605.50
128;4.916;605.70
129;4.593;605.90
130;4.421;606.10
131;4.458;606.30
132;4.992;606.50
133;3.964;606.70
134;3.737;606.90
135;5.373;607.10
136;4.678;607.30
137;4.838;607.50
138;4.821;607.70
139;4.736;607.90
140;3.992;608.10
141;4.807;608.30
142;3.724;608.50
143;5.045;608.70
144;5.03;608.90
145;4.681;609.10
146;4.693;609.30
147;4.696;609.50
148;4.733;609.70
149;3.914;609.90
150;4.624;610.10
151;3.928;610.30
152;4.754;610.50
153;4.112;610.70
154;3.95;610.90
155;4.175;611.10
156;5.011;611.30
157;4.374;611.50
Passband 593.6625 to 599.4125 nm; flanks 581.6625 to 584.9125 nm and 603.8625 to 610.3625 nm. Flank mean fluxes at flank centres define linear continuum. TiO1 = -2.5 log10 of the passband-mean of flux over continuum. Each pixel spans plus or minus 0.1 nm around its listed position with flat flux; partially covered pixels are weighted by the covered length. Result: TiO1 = 0.06 mag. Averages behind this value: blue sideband 4.57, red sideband 4.57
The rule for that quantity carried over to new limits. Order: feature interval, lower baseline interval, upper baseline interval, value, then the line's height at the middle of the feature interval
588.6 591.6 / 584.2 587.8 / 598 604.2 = 0.10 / 4.4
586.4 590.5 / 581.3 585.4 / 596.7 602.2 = 0.09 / 4.46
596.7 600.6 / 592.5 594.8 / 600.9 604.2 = 0.02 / 4.42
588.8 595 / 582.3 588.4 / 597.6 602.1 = 0.03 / 4.4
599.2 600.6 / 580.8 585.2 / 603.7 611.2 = 0.03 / 4.53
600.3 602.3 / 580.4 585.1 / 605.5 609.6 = 0.07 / 4.58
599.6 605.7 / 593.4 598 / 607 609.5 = 0.04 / 4.54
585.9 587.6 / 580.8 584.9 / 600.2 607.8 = 0.01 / 4.53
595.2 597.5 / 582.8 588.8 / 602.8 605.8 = 0.04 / 4.51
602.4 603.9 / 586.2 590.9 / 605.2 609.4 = 0.04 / 4.48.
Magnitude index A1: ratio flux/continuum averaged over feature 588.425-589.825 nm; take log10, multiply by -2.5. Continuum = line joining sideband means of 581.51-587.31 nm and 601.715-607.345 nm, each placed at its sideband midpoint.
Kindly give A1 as 0.27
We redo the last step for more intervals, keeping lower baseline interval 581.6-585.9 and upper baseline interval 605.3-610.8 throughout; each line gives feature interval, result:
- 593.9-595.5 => 0.03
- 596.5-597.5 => 0.02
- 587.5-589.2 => 0.11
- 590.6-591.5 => -0.03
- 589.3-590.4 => 0.18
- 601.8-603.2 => 0.08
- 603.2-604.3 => -0.02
